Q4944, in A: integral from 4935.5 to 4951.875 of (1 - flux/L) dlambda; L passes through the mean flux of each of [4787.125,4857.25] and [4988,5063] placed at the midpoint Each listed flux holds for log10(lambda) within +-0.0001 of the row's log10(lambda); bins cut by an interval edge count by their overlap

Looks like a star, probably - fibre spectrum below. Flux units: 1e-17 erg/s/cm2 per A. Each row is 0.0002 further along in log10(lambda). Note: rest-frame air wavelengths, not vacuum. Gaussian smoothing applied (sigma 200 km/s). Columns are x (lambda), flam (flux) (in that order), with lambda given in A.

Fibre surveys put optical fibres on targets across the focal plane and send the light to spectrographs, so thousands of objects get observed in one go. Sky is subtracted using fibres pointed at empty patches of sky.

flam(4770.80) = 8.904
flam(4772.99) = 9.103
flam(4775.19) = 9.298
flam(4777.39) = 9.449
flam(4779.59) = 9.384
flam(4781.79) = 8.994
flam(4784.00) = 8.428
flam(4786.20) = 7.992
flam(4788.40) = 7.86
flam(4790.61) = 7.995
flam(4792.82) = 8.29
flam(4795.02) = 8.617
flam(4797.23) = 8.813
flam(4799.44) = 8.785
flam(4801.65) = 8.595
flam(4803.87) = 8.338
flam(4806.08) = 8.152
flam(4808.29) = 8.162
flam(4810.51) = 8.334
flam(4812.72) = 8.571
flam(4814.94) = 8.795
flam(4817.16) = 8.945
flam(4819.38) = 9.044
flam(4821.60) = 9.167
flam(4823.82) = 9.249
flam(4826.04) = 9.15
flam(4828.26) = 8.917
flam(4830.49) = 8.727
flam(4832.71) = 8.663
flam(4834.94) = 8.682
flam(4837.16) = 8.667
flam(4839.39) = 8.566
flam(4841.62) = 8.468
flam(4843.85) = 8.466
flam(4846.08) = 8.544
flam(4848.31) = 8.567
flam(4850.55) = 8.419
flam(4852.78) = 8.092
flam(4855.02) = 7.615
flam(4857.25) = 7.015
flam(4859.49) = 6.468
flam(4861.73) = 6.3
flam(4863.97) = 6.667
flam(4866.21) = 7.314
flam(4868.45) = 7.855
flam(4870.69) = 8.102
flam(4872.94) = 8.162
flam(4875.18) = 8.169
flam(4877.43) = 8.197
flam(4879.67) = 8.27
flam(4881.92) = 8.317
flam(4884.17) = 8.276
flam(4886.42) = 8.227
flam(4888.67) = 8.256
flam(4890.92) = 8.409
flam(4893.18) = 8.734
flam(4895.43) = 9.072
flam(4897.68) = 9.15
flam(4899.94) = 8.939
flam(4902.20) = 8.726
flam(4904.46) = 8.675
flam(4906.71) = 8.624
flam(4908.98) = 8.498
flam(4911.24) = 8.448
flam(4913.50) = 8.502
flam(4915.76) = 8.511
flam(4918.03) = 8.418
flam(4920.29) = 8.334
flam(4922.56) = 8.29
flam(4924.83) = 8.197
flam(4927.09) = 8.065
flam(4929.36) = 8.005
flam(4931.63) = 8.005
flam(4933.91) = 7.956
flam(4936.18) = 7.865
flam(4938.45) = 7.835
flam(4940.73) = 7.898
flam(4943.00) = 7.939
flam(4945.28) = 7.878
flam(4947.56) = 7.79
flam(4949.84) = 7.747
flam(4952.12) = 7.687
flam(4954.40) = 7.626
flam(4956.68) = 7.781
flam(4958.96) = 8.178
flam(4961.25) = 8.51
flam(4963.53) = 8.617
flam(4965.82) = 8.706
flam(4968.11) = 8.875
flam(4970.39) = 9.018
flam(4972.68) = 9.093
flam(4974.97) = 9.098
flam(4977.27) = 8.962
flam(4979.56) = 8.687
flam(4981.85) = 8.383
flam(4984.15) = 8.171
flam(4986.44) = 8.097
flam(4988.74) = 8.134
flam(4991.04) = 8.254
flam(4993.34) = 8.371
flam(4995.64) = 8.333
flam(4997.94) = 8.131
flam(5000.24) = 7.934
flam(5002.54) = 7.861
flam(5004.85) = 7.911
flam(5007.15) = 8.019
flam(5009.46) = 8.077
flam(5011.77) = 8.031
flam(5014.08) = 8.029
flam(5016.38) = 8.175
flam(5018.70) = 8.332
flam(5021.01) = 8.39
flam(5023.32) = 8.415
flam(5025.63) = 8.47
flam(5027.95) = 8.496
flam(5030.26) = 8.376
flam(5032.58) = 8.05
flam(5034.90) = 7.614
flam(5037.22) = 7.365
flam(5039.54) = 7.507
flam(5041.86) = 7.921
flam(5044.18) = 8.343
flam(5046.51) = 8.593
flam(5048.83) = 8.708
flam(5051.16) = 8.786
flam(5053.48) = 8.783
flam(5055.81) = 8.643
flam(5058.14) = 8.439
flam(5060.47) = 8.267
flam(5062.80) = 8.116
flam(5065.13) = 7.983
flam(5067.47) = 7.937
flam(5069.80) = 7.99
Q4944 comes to 1.0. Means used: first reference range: 8.53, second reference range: 8.21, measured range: 7.84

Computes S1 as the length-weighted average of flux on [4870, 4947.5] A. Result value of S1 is 8.31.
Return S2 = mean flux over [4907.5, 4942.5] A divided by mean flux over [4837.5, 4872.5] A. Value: 1.1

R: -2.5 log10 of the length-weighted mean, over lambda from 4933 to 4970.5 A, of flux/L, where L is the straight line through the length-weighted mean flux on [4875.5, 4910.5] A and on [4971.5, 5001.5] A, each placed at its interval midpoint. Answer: 0.05 mag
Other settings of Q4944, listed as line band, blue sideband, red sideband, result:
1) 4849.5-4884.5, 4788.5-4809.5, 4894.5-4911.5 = 3.9 A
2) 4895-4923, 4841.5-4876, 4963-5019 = -2.3 A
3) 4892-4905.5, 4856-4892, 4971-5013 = -1.7 A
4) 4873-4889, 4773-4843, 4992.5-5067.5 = 0.5 A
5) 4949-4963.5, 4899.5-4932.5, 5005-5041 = 0.5 A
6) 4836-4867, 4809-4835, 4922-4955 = 2.9 A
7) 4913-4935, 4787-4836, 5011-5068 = 0.6 A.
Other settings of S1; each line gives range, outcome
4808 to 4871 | 8.26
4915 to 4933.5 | 8.21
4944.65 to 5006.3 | 8.29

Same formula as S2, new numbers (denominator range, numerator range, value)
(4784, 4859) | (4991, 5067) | 0.97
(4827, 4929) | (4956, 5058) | 1.01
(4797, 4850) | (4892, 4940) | 0.97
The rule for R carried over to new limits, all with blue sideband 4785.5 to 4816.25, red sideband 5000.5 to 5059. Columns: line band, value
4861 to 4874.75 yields 0.12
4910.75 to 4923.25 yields -0.02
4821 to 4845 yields -0.05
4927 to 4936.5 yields 0.04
